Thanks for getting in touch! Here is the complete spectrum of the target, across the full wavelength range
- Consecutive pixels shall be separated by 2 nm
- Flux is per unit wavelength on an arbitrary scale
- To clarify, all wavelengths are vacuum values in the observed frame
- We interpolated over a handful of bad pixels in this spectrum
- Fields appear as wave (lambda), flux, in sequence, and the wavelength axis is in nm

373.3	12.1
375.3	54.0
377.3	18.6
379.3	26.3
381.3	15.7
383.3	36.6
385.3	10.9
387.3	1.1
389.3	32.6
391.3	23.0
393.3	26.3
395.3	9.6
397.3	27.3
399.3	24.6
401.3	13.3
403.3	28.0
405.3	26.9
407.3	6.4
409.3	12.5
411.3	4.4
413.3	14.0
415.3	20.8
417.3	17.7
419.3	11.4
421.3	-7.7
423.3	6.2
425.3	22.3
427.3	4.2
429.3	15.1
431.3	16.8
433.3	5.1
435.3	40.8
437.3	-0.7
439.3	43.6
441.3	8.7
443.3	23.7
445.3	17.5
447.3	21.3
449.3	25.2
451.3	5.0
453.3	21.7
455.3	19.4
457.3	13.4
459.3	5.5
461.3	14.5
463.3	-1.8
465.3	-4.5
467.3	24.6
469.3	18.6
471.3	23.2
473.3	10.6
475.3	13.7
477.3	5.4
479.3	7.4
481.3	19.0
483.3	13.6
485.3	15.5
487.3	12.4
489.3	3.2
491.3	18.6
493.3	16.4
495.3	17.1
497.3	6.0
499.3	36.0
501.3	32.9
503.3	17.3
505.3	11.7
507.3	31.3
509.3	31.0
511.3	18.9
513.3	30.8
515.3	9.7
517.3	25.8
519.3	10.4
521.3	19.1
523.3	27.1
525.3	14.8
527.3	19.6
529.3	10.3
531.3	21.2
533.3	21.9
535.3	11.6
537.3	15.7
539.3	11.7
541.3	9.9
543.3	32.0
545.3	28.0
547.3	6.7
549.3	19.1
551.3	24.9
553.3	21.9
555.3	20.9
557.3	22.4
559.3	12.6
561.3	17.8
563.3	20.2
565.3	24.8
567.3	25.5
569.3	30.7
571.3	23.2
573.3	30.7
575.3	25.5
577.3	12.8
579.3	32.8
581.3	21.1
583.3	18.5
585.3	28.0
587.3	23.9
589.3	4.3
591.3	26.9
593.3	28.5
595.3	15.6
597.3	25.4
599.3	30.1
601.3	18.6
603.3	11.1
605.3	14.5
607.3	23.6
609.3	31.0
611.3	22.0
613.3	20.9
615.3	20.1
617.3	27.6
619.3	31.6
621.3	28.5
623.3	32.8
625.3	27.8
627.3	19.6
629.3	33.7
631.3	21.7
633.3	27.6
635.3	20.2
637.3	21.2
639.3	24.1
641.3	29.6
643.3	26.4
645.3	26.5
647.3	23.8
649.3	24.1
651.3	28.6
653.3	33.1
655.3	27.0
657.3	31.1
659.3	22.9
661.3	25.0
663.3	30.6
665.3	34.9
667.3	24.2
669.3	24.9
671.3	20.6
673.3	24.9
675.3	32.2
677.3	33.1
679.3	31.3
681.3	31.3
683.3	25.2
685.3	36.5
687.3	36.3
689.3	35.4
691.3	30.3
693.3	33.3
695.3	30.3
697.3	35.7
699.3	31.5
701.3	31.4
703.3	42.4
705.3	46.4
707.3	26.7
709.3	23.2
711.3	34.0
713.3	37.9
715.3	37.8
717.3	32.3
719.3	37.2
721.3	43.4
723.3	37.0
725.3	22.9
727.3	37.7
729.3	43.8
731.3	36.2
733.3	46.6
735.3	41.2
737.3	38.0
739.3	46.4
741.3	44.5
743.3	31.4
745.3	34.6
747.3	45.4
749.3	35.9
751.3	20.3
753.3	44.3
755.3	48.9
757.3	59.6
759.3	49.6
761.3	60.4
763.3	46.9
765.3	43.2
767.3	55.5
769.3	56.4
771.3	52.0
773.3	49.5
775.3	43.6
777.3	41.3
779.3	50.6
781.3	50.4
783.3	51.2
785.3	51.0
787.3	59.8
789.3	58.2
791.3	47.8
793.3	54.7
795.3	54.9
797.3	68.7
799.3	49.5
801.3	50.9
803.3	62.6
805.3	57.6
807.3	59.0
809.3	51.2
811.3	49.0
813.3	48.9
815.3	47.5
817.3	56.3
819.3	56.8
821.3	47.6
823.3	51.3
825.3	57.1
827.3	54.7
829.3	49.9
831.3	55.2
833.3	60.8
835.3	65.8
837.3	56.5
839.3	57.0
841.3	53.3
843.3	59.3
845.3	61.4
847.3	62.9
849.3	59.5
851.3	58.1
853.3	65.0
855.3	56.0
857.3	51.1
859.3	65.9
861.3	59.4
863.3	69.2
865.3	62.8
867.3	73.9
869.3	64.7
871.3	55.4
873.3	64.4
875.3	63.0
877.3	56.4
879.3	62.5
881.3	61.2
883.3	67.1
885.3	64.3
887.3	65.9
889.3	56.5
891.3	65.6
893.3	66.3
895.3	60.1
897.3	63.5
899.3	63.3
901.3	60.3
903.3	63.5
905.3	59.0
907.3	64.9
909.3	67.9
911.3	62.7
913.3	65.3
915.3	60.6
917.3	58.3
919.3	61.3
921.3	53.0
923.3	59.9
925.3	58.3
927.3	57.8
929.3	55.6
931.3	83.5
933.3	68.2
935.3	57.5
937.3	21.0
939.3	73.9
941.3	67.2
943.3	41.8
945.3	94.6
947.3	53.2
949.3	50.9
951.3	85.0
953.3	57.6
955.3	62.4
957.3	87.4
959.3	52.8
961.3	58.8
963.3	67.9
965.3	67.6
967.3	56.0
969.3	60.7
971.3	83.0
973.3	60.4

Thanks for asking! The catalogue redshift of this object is 0.892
